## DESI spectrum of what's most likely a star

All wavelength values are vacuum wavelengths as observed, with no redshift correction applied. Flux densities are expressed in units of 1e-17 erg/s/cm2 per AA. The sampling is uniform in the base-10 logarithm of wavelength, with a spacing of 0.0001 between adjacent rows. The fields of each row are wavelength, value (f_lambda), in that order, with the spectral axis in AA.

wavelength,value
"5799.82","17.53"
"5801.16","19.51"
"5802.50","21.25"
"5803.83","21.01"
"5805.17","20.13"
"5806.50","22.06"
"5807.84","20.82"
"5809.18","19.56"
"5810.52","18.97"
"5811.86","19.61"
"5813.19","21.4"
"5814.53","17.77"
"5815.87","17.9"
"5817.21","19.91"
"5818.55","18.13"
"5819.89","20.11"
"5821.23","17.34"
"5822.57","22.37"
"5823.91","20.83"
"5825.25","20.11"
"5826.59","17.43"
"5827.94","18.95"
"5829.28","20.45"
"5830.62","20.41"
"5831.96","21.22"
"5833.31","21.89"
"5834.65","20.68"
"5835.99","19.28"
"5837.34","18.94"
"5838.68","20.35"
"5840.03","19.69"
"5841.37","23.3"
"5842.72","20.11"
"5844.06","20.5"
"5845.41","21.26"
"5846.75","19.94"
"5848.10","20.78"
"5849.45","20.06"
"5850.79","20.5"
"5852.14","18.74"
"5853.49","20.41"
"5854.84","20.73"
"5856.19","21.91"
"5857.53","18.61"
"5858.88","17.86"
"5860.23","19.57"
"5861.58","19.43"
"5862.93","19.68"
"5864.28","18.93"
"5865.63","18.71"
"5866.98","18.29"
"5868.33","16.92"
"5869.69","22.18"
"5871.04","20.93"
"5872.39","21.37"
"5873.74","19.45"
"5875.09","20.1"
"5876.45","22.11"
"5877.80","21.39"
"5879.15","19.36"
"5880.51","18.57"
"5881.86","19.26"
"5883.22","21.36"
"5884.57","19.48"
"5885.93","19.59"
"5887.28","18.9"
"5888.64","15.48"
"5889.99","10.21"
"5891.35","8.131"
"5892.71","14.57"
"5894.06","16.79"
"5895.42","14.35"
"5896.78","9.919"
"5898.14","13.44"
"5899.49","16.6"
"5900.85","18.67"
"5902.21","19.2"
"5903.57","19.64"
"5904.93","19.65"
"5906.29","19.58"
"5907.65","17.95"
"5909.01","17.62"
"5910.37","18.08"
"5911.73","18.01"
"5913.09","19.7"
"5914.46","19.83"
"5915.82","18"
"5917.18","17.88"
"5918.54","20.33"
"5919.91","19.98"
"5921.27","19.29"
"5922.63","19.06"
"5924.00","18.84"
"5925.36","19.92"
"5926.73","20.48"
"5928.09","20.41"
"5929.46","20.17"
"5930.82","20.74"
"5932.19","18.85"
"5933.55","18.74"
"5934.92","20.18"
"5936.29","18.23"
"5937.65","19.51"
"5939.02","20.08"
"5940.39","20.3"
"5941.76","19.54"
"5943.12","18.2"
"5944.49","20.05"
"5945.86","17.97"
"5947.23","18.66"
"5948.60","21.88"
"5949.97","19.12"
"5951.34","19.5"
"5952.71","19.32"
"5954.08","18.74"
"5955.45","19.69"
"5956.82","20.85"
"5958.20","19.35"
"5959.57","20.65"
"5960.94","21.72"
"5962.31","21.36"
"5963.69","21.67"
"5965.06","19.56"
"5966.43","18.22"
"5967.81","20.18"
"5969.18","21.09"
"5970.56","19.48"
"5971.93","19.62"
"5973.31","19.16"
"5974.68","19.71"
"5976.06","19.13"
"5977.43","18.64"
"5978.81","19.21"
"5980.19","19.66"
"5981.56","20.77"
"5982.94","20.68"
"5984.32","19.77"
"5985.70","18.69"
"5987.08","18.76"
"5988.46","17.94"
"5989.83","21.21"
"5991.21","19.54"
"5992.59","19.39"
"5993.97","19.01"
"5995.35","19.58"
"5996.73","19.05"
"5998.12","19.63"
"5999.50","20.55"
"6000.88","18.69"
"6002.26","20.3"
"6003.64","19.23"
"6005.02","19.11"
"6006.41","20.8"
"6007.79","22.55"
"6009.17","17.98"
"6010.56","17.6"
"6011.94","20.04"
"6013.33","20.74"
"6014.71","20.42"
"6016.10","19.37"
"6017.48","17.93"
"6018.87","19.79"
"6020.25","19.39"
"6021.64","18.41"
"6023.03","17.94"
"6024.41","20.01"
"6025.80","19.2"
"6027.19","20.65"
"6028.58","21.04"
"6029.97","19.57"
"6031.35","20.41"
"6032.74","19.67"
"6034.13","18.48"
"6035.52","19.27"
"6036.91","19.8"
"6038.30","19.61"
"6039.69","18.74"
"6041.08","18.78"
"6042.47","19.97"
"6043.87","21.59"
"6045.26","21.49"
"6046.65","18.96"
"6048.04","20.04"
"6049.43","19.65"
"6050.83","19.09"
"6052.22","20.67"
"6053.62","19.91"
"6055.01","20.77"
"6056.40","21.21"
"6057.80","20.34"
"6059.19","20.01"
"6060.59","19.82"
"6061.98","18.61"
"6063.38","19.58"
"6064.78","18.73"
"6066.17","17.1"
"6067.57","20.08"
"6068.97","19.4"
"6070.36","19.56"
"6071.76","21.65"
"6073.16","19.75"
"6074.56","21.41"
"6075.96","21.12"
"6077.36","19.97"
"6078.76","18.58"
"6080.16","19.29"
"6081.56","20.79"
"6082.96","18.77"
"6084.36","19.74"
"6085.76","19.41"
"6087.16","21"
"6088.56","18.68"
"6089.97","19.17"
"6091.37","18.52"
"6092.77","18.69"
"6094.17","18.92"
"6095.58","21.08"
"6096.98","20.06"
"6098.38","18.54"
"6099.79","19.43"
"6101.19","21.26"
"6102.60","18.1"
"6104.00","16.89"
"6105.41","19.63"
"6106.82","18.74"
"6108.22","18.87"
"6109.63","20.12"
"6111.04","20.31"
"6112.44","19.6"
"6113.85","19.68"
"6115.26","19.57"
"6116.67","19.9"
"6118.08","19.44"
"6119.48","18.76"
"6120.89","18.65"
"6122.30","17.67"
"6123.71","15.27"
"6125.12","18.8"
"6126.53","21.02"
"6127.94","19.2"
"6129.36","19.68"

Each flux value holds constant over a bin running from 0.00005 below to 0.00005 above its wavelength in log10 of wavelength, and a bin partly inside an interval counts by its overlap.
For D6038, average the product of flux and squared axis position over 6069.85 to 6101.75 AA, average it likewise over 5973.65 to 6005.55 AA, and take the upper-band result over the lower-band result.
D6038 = 1.05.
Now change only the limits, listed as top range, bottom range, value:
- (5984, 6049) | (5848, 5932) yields 1.10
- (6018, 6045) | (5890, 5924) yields 1.19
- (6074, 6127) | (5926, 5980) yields 1.03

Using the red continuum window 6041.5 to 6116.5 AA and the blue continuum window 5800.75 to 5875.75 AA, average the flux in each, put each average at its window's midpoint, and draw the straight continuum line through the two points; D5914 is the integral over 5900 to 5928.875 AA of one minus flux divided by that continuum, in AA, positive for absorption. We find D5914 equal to 1.1 AA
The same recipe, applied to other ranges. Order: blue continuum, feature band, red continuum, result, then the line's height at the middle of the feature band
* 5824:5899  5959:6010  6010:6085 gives -0.85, 19.5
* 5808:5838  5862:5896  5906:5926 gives 1.74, 19.2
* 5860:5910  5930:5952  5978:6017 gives -0.76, 18.8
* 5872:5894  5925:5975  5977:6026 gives -2.55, 18.8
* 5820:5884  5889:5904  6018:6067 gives 4.01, 20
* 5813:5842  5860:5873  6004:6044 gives 0.16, 19.8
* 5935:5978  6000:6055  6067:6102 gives 0.22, 19.8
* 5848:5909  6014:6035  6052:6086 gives 0.02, 19.5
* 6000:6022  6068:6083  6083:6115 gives -0.51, 19.4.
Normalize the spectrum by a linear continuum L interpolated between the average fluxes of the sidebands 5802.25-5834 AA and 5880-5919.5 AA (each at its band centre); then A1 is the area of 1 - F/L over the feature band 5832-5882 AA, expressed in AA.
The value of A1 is -3.7 AA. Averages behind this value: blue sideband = 20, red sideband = 17.3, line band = 20.1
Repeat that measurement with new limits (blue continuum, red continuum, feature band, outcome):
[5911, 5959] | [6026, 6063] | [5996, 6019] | 0.2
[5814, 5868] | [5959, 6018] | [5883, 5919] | 4.9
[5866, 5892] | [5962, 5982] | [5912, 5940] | -0.4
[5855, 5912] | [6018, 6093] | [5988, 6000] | -0.3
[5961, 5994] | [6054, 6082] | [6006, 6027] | 0.3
